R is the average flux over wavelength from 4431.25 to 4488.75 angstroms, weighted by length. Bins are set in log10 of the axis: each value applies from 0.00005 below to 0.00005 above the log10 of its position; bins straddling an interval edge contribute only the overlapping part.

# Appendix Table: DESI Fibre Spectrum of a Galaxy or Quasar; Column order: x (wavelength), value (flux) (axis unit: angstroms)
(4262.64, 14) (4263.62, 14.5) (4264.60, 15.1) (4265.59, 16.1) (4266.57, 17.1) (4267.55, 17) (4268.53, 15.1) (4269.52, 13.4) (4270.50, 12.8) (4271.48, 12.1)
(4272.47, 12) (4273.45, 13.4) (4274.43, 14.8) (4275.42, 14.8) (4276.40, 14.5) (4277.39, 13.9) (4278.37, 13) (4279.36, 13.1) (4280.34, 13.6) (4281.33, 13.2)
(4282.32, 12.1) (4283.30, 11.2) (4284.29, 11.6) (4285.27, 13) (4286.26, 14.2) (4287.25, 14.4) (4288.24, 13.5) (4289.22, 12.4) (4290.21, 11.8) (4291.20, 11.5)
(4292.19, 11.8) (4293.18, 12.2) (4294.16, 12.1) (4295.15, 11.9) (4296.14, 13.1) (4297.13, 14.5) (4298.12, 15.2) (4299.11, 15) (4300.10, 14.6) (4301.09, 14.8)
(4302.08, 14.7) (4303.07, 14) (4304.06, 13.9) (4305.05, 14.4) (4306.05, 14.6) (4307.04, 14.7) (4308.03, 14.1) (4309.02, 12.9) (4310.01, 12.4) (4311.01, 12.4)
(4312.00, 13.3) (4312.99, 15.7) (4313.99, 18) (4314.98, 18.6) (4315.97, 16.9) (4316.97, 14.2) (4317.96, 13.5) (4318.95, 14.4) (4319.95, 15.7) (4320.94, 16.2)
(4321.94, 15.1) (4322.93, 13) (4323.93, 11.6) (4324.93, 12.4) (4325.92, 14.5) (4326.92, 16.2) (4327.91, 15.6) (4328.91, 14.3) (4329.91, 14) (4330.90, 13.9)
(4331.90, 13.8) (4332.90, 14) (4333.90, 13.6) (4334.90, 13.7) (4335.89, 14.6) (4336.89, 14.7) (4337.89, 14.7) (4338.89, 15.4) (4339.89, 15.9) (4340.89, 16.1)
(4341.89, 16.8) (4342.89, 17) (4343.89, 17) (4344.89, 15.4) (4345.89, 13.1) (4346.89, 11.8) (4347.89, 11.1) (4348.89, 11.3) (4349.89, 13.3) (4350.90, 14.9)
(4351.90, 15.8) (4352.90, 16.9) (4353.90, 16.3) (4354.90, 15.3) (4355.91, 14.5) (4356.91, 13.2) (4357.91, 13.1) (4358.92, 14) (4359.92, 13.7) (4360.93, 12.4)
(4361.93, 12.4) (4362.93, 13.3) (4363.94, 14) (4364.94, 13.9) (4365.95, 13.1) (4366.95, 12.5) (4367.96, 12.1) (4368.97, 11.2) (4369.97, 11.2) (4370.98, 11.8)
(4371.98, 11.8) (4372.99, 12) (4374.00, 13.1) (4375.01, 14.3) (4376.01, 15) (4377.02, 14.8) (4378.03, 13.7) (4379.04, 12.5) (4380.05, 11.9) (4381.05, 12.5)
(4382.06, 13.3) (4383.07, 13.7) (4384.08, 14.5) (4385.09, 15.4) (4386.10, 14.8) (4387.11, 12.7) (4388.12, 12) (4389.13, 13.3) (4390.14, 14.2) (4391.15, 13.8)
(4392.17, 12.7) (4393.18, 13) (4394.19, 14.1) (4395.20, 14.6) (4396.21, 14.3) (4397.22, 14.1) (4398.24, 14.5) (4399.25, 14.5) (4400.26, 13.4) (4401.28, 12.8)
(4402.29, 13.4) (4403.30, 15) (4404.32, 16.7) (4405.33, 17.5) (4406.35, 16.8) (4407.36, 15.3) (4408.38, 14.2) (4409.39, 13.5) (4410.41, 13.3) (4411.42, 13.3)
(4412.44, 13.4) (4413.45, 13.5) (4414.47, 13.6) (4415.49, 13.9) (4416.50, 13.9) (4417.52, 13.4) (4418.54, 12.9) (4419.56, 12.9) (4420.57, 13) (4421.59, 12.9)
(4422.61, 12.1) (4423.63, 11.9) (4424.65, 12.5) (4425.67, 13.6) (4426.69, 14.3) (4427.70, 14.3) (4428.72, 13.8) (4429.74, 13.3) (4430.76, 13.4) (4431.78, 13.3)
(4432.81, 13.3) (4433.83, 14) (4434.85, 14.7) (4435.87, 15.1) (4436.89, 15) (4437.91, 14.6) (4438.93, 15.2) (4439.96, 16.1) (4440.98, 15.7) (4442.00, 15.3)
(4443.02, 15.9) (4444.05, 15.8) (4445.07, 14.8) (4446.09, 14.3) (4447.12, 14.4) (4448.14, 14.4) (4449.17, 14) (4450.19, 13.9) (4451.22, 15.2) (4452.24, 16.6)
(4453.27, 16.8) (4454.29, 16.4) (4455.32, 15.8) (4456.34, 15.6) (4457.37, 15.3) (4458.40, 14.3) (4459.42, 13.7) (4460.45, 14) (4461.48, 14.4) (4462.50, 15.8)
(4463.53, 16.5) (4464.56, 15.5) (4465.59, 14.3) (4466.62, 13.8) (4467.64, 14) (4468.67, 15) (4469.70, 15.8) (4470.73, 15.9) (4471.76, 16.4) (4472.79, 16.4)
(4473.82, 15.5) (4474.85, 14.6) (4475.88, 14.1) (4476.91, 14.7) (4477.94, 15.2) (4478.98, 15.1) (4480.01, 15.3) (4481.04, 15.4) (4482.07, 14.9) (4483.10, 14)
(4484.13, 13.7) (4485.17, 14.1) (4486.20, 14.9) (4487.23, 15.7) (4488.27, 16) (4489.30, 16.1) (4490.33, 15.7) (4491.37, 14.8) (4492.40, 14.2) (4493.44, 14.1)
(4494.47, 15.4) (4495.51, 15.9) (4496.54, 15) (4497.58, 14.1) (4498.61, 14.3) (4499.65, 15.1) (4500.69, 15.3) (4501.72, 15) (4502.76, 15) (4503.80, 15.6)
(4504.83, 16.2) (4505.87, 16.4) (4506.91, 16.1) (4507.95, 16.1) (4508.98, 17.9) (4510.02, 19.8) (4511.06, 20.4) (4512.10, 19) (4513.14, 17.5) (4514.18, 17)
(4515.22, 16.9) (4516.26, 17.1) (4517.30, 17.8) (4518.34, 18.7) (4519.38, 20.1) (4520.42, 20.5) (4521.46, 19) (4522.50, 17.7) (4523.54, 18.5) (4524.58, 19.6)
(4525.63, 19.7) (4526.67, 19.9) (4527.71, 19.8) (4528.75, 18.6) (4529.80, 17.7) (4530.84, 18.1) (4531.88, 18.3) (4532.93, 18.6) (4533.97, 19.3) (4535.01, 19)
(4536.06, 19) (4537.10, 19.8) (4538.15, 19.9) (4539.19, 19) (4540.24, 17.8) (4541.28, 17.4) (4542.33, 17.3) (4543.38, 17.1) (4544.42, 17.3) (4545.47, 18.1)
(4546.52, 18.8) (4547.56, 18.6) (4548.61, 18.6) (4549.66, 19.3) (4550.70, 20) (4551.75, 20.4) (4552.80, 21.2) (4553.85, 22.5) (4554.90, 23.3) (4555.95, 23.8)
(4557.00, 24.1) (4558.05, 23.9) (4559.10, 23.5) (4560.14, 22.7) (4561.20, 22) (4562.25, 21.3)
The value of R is 15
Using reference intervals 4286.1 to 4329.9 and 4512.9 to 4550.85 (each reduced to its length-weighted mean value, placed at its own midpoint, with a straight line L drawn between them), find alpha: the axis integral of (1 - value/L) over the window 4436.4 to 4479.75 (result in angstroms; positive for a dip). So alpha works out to 4.9 angstroms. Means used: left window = 14.1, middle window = 15.1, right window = 18.6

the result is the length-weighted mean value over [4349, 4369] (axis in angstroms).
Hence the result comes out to 13.8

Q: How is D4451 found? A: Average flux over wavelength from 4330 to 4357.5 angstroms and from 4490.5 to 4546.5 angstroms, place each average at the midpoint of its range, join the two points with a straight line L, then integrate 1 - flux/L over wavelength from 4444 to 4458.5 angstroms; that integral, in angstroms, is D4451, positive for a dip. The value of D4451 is 1.1 angstroms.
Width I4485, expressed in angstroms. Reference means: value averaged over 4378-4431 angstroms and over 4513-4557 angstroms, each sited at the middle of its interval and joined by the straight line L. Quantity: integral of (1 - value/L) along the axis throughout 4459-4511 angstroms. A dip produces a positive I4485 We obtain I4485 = 5.28 angstroms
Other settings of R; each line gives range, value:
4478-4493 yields 15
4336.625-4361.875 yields 14.5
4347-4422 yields 13.7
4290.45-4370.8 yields 14.1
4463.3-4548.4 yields 16.8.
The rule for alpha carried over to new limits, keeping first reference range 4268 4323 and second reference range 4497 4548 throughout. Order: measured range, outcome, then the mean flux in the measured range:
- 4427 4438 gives 1.5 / 14.1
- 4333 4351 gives 0.2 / 14.4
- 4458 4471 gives 1.6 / 14.8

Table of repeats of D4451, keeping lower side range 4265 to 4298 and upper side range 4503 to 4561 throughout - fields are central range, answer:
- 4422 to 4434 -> 2.5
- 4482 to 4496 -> 2.4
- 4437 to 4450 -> 1.6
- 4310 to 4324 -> -0.7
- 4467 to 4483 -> 2.4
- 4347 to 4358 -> 0.7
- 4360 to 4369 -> 1.4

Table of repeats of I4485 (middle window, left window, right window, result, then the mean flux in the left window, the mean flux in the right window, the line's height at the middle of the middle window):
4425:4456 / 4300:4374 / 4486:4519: 1.4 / 14.1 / 16.3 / 15.5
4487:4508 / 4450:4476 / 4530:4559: 2.2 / 15.2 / 19.7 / 17.1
